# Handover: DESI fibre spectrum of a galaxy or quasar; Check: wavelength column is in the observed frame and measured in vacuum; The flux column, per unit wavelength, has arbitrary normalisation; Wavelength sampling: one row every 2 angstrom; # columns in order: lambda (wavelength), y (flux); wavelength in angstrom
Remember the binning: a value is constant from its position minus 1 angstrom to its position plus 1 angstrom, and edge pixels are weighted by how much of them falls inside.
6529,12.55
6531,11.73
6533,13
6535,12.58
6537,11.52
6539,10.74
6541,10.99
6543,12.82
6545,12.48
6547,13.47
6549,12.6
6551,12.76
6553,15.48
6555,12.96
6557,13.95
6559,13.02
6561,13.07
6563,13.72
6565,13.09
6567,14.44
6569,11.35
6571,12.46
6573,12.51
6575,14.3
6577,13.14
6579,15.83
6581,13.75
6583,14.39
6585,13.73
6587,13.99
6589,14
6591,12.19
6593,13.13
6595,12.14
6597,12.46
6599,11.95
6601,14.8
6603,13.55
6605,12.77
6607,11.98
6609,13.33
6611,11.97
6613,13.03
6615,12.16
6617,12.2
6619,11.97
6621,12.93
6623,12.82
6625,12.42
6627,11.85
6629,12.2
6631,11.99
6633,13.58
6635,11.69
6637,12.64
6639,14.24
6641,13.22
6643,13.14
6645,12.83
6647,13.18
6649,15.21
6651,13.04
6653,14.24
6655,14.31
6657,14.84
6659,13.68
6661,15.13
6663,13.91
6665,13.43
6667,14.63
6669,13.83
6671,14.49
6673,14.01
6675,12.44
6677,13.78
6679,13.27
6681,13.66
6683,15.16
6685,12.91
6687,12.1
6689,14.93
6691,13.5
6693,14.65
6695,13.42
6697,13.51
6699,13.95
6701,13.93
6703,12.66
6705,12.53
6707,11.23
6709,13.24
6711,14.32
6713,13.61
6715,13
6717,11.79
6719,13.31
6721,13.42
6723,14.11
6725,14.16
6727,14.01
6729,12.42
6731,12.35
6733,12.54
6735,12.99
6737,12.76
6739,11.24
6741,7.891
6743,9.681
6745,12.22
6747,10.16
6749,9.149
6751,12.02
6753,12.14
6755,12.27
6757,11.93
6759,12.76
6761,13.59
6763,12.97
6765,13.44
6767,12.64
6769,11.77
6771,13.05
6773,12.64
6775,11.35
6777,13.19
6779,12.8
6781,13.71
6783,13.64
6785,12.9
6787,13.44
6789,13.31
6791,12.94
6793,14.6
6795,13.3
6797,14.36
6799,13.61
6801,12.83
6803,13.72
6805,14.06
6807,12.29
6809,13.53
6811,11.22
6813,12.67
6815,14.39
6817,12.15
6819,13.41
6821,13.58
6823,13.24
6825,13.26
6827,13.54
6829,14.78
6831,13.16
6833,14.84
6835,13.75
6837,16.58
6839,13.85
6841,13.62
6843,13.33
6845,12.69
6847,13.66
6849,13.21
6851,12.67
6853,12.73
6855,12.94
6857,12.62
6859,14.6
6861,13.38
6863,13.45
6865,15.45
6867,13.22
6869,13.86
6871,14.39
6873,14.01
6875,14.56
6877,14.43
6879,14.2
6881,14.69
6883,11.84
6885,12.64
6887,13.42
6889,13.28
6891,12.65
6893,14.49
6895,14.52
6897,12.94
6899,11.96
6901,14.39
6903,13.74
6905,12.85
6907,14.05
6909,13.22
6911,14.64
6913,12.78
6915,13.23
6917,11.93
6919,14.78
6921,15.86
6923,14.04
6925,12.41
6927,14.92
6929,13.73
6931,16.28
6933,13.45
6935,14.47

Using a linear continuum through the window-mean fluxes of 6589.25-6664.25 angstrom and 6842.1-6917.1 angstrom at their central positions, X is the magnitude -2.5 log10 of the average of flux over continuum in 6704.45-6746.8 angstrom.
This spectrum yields 0.06 mag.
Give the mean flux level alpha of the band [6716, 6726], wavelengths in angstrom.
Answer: 13.4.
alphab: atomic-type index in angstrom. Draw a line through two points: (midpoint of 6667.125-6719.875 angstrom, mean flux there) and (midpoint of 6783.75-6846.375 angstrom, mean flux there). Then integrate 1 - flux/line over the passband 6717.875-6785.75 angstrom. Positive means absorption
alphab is 5.5 angstrom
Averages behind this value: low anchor 13.5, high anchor 13.5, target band 12.4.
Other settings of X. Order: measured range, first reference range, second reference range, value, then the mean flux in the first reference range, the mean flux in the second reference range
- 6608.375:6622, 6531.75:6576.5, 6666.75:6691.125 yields 0.07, 12.9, 13.7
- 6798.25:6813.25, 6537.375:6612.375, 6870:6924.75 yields 0.04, 13.1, 13.7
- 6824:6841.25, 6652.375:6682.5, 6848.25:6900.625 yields -0.04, 14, 13.6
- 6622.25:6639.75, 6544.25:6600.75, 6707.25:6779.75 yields 0.04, 13.3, 12.4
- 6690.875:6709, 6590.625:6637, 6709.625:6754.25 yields -0.08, 12.6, 12.2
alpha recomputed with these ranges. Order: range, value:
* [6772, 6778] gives 12.4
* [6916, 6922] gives 14.2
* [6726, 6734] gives 12.8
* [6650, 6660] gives 14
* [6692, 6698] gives 13.9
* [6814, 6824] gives 13.4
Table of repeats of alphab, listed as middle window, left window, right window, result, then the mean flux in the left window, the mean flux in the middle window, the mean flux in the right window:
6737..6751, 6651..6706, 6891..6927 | 3.42 angstrom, 13.8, 10.4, 13.6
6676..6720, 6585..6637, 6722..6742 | -3.04 angstrom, 12.7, 13.4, 12.4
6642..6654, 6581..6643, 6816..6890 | -0.58 angstrom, 12.9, 13.6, 13.6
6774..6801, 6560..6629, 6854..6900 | 0.28 angstrom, 13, 13.3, 13.6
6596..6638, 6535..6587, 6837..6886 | 2.08 angstrom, 13.1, 12.6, 13.6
